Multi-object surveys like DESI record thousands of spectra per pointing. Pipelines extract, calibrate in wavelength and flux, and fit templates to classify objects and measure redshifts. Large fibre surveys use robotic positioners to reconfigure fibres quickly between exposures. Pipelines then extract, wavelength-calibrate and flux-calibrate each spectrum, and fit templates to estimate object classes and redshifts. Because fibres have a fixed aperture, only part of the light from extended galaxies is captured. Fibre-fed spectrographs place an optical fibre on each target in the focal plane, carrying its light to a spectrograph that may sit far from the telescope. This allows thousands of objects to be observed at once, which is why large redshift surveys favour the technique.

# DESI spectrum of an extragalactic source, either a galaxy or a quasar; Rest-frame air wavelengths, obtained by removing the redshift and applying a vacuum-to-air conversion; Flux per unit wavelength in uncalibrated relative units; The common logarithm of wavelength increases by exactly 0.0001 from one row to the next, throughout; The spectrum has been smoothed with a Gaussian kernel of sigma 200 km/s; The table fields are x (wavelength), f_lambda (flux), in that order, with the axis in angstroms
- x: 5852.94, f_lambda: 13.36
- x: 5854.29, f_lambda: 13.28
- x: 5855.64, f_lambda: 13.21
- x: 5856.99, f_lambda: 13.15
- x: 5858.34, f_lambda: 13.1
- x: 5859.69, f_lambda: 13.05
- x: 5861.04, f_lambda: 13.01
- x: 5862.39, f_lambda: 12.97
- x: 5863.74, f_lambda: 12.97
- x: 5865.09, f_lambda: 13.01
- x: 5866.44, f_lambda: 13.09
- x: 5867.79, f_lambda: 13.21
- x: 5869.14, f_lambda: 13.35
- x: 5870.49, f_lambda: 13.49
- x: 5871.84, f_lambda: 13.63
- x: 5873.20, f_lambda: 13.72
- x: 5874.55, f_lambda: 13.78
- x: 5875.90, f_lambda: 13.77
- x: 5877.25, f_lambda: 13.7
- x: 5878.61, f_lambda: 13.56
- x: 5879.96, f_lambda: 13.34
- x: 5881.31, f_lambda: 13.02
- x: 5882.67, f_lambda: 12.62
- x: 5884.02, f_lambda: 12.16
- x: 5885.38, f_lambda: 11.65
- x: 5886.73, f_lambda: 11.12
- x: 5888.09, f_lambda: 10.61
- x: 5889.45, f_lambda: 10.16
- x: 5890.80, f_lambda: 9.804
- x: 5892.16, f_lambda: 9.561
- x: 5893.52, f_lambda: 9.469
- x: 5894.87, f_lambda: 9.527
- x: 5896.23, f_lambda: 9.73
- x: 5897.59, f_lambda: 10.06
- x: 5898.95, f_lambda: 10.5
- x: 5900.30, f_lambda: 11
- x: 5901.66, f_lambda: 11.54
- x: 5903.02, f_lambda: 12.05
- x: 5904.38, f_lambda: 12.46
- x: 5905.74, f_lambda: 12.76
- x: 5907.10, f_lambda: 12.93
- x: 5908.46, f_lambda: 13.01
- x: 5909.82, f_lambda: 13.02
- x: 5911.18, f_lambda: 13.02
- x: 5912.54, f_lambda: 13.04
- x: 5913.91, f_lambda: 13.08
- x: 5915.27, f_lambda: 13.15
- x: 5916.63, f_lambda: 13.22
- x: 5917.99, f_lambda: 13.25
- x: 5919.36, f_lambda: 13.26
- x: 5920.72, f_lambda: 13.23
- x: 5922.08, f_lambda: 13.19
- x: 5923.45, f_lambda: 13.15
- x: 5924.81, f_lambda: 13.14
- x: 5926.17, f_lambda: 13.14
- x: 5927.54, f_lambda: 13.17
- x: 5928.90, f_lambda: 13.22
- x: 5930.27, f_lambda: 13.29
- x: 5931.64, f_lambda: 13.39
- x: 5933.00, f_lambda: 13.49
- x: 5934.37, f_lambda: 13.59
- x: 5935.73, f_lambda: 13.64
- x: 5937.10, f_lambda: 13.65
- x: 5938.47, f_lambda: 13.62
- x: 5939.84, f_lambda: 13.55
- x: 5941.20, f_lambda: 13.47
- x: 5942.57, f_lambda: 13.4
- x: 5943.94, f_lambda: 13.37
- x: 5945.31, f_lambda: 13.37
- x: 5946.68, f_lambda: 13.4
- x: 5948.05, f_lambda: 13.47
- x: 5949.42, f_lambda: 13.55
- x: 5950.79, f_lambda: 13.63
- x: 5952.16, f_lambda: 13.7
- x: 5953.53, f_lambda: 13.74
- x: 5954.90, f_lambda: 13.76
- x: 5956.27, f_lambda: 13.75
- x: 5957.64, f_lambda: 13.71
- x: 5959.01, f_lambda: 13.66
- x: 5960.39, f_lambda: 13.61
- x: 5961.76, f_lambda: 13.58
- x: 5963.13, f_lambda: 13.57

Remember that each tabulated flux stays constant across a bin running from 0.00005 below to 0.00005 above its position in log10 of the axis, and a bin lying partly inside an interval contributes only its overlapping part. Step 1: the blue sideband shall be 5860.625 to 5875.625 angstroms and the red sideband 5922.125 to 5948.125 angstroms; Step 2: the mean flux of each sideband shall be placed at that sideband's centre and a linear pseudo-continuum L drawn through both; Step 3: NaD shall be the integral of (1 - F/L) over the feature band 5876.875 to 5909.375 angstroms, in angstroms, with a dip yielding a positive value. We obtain 4.5 angstroms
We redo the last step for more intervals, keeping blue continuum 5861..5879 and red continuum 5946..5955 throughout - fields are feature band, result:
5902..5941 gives 1.1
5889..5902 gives 3.2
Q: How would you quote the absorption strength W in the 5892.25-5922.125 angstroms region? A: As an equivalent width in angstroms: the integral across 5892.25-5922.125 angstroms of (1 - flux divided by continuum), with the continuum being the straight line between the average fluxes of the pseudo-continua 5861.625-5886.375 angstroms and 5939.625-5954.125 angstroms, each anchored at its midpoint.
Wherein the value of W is 2.86 angstroms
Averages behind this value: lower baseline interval 13.1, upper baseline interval 13.5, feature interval 12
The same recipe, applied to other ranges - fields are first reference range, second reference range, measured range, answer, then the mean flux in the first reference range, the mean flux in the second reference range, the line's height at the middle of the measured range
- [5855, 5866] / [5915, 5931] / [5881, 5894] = 2.1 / 13.1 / 13.2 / 13.1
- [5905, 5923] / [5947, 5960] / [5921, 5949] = 0.0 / 13.1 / 13.7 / 13.4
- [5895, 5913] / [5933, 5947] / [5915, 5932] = -0.6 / 11.8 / 13.5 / 12.7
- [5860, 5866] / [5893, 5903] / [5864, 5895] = -1.3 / 13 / 10.4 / 11.8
